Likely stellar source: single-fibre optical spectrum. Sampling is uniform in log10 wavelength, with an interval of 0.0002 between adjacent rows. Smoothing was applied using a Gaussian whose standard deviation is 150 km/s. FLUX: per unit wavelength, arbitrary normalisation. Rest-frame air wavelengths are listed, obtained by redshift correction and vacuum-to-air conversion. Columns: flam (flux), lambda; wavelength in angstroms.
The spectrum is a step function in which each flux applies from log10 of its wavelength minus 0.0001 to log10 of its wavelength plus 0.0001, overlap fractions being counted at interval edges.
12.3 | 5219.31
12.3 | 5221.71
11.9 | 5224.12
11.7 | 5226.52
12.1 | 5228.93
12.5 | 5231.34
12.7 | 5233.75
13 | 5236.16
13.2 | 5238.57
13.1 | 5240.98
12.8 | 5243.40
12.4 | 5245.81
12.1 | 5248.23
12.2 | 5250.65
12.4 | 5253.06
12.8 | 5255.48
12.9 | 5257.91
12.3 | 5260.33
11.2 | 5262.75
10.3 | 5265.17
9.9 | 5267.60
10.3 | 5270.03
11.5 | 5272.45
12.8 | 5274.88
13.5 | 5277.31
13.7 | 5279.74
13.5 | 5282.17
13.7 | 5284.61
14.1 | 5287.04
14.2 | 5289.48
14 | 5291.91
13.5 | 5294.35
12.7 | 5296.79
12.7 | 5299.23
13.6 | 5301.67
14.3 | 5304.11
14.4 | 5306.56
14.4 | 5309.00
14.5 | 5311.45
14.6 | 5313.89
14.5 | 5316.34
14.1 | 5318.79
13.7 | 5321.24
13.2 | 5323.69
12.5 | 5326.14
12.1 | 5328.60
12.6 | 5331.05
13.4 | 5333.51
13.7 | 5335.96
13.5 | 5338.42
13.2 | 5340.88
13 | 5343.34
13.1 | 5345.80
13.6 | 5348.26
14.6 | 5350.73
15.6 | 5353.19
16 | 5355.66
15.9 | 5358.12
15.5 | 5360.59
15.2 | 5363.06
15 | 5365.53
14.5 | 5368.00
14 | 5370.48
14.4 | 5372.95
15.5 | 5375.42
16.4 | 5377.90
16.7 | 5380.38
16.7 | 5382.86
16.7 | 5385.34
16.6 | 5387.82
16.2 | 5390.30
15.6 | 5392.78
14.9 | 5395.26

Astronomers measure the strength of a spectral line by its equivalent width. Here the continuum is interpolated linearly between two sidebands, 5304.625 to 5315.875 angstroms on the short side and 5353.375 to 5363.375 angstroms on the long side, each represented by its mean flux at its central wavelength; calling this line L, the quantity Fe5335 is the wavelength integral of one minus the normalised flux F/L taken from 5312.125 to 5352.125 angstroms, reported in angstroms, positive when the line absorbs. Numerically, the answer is 4.1 angstroms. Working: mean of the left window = 14.5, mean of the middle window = 13.5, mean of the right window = 15.7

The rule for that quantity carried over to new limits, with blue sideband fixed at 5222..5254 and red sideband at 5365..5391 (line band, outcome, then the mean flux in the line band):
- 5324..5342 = 2.03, 13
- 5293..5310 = 0.35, 13.6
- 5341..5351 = 1.02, 13.4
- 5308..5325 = 0.18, 14.1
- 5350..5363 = -0.27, 15.5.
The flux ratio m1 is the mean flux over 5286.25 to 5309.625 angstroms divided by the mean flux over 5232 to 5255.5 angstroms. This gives 1.09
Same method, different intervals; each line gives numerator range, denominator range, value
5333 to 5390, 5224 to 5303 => 1.19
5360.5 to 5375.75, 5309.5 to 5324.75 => 1.05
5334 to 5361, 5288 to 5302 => 1.06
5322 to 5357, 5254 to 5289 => 1.10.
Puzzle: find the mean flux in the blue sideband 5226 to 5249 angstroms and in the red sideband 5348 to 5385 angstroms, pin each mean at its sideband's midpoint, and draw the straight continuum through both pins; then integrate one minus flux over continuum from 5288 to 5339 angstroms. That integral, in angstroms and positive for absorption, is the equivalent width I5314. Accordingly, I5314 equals 2.12 angstroms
